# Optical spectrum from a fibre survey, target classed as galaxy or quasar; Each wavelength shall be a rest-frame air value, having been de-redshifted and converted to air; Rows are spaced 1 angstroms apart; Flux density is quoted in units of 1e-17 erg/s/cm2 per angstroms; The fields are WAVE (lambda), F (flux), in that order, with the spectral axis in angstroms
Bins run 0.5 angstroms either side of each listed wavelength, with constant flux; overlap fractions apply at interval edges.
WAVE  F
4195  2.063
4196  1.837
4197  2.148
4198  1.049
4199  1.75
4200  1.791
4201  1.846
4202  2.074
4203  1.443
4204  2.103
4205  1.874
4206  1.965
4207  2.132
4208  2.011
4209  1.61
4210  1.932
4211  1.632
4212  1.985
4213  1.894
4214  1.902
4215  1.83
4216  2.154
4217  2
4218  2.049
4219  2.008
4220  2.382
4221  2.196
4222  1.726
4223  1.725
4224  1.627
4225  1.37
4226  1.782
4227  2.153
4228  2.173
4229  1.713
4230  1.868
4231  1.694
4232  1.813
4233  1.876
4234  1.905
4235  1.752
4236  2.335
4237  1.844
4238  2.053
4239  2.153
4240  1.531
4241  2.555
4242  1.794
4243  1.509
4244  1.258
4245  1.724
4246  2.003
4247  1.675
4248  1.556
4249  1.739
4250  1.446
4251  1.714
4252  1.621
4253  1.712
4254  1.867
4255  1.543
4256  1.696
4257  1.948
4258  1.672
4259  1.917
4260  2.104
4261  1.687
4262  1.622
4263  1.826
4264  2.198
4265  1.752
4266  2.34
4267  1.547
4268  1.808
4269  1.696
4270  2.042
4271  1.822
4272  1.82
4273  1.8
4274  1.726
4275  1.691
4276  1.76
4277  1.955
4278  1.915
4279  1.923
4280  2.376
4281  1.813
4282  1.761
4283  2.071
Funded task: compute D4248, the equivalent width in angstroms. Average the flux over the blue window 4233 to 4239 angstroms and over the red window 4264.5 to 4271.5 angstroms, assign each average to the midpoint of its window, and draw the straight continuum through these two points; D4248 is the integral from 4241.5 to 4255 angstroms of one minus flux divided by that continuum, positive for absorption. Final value 1.9 angstroms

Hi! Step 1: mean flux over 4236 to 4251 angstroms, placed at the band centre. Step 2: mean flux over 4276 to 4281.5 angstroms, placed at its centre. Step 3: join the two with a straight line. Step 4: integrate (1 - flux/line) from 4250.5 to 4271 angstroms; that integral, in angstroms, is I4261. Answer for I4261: 0.7 angstroms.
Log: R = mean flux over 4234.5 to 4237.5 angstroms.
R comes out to 1.98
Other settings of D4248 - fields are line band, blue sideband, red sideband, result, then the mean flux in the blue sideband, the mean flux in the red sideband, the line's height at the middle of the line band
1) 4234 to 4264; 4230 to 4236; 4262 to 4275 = 0.91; 1.86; 1.85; 1.85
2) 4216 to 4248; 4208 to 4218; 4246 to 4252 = -1.95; 1.9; 1.66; 1.77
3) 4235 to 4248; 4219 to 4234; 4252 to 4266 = -0.03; 1.87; 1.82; 1.85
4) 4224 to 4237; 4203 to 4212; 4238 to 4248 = -0.21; 1.89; 1.8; 1.83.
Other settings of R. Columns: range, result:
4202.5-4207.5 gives 1.9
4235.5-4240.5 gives 1.98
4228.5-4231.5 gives 1.76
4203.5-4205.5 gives 1.99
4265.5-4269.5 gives 1.85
